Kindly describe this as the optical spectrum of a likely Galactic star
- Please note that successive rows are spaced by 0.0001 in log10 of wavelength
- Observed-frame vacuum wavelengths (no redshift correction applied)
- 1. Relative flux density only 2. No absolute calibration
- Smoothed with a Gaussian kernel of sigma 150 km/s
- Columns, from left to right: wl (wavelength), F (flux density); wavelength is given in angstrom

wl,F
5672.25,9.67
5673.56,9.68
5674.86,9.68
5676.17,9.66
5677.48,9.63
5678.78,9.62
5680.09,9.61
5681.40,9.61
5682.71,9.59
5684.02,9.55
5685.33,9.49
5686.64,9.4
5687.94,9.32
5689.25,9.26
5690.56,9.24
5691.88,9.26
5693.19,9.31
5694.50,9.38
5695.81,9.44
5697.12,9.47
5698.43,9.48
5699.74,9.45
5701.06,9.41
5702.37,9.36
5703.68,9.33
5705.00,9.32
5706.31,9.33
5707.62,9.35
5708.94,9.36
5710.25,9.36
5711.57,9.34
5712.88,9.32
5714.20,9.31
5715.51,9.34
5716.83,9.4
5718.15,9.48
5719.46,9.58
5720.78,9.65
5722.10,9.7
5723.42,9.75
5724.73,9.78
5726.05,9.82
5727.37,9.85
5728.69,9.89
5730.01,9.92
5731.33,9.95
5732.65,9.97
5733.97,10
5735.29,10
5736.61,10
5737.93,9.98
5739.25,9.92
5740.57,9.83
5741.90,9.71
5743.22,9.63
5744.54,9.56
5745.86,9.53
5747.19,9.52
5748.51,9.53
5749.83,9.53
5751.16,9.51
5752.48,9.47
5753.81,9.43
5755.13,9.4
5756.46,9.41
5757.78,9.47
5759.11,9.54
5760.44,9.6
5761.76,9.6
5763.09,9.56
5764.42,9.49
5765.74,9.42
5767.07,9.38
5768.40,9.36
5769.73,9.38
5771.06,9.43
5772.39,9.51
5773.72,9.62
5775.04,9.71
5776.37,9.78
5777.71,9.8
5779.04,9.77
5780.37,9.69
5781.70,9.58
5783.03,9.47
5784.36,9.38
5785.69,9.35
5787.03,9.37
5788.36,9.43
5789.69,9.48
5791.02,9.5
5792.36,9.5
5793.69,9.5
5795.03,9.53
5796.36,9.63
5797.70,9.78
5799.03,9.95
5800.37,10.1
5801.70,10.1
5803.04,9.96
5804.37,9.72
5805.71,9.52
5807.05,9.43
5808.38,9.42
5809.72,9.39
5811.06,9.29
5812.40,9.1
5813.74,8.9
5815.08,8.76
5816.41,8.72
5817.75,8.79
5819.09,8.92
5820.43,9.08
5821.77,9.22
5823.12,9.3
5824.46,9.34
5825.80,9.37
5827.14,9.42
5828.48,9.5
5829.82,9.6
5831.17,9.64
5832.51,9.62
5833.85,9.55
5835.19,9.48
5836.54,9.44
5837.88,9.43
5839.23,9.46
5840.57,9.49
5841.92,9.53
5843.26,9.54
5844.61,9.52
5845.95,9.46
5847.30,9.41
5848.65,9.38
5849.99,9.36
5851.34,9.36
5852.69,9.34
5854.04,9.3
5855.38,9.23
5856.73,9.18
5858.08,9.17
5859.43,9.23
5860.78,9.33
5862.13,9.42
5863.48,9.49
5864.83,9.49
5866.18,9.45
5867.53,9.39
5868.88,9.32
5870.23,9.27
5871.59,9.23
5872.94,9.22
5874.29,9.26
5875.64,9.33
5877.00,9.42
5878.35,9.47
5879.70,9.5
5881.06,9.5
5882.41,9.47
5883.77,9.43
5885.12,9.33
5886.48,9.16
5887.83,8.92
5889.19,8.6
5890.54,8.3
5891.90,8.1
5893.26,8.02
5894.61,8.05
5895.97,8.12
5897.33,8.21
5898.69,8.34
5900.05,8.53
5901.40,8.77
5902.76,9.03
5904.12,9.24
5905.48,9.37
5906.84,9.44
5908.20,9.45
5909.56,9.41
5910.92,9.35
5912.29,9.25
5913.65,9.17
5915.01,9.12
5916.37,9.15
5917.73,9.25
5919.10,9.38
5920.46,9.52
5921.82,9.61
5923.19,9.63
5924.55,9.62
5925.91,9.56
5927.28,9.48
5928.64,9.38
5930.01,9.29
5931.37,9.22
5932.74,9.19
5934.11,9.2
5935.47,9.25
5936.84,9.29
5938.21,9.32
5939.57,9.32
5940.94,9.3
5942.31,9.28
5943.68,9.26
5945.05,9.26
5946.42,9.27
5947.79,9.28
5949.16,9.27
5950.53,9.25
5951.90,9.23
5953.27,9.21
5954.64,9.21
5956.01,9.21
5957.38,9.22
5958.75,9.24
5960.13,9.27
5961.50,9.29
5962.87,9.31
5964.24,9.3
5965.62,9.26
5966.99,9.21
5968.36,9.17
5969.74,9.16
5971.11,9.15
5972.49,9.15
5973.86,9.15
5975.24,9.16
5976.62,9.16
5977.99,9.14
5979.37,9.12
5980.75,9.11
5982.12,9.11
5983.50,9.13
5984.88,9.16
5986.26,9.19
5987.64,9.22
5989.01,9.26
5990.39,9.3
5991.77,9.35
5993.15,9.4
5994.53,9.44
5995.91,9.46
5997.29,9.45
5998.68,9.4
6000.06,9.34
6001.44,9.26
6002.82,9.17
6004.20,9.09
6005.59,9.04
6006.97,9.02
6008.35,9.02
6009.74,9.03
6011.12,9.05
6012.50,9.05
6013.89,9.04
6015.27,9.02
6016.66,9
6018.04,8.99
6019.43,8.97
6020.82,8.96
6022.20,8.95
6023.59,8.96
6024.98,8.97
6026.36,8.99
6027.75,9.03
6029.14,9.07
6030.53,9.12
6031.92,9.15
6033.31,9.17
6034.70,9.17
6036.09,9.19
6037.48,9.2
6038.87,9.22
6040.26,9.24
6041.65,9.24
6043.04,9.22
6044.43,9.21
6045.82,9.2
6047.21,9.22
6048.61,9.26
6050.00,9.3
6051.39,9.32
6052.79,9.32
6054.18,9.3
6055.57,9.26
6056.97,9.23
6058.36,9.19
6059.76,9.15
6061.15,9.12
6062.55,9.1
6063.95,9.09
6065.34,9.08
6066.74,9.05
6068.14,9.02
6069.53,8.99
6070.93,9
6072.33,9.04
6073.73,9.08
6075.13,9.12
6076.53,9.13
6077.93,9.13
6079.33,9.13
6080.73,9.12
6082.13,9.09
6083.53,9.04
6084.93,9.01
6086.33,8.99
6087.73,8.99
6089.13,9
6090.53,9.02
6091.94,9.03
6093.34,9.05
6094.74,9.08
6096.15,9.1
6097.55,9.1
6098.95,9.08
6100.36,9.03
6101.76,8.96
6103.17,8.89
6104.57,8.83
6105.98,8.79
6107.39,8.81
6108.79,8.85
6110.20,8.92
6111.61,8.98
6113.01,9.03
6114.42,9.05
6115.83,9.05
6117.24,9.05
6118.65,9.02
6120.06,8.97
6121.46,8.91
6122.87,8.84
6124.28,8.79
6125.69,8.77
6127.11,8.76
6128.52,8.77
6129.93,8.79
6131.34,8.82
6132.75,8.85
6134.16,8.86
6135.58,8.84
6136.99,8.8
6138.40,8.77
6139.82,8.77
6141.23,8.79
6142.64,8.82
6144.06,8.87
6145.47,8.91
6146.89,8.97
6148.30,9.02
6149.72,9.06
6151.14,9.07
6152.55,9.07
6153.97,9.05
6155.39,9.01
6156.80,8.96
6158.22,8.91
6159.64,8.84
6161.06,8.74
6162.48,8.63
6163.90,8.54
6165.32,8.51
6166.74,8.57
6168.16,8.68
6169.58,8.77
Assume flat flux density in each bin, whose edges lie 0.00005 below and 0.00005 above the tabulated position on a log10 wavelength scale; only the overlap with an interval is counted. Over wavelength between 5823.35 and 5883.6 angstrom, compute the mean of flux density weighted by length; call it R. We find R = 9.41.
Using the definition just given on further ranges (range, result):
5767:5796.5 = 9.53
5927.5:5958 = 9.26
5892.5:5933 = 9.1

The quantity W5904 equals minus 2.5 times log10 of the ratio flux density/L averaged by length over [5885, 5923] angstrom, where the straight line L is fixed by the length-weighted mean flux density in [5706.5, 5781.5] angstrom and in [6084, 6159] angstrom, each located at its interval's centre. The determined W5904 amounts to 0.05 mag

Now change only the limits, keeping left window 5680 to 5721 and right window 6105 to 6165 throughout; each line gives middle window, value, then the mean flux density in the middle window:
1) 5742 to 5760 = -0.02 mag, 9.51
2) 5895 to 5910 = 0.03 mag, 8.88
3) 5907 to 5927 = -0.03 mag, 9.39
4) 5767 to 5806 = -0.04 mag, 9.61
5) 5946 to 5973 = -0.02 mag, 9.23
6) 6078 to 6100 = -0.01 mag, 9.06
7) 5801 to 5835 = -0.01 mag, 9.35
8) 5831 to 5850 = -0.03 mag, 9.49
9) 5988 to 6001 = -0.04 mag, 9.37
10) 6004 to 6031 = 0.00 mag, 9.01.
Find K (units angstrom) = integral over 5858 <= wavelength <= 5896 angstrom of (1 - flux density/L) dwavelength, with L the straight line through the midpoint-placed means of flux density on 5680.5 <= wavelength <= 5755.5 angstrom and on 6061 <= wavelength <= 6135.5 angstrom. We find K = 0.8 angstrom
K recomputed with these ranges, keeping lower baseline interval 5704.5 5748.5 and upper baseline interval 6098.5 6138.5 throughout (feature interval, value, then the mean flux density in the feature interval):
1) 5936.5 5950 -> -0.08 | 9.28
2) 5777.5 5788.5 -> 0.01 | 9.53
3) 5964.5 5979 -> 0.00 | 9.17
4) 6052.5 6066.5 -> -0.26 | 9.18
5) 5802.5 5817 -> 0.31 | 9.29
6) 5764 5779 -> 0.03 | 9.54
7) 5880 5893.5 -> 0.60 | 8.92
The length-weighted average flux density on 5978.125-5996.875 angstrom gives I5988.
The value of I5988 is 9.25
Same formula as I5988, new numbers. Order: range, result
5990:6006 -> 9.31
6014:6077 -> 9.12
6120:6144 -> 8.82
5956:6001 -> 9.24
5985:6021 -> 9.18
